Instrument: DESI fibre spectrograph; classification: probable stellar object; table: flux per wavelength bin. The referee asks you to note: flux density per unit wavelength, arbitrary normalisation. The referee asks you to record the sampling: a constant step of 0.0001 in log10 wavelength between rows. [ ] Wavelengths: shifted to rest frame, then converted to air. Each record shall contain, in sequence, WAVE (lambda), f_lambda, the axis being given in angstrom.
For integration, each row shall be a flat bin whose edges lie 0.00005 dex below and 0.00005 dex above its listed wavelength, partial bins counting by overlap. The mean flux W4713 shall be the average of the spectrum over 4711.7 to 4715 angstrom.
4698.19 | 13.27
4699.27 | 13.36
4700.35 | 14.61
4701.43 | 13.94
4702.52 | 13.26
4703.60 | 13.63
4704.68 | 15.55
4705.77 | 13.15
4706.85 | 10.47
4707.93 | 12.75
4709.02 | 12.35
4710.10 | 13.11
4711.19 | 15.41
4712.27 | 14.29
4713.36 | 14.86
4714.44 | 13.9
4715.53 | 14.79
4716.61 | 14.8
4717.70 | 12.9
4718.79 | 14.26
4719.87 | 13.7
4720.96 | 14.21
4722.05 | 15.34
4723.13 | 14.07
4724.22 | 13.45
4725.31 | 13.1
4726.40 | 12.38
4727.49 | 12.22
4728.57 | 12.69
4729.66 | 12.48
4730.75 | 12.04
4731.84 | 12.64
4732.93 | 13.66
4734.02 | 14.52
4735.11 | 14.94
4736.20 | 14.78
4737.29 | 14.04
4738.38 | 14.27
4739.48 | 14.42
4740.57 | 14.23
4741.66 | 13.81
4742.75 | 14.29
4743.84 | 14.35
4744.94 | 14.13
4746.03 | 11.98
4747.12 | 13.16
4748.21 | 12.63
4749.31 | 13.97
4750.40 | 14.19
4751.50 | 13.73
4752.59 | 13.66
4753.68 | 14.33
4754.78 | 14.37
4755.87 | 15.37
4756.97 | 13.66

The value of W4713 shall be 14.4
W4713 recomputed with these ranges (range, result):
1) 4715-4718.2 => 14.2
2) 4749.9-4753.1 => 13.8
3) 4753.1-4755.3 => 14.3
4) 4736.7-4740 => 14.2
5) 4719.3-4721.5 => 14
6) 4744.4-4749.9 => 13.2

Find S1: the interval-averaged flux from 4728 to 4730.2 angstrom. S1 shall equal 12.6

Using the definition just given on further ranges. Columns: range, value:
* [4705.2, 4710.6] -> 12.4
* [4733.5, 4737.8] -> 14.6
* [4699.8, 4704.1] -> 13.9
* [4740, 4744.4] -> 14.2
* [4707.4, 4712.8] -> 13.6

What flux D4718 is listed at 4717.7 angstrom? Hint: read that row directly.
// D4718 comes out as 12.9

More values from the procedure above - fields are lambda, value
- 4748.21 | 12.63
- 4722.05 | 15.34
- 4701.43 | 13.94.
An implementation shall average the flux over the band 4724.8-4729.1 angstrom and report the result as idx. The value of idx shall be 12.6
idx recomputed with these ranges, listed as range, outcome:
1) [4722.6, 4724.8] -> 13.7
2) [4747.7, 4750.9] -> 13.6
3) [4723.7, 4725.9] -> 13.2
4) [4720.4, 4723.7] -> 14.5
